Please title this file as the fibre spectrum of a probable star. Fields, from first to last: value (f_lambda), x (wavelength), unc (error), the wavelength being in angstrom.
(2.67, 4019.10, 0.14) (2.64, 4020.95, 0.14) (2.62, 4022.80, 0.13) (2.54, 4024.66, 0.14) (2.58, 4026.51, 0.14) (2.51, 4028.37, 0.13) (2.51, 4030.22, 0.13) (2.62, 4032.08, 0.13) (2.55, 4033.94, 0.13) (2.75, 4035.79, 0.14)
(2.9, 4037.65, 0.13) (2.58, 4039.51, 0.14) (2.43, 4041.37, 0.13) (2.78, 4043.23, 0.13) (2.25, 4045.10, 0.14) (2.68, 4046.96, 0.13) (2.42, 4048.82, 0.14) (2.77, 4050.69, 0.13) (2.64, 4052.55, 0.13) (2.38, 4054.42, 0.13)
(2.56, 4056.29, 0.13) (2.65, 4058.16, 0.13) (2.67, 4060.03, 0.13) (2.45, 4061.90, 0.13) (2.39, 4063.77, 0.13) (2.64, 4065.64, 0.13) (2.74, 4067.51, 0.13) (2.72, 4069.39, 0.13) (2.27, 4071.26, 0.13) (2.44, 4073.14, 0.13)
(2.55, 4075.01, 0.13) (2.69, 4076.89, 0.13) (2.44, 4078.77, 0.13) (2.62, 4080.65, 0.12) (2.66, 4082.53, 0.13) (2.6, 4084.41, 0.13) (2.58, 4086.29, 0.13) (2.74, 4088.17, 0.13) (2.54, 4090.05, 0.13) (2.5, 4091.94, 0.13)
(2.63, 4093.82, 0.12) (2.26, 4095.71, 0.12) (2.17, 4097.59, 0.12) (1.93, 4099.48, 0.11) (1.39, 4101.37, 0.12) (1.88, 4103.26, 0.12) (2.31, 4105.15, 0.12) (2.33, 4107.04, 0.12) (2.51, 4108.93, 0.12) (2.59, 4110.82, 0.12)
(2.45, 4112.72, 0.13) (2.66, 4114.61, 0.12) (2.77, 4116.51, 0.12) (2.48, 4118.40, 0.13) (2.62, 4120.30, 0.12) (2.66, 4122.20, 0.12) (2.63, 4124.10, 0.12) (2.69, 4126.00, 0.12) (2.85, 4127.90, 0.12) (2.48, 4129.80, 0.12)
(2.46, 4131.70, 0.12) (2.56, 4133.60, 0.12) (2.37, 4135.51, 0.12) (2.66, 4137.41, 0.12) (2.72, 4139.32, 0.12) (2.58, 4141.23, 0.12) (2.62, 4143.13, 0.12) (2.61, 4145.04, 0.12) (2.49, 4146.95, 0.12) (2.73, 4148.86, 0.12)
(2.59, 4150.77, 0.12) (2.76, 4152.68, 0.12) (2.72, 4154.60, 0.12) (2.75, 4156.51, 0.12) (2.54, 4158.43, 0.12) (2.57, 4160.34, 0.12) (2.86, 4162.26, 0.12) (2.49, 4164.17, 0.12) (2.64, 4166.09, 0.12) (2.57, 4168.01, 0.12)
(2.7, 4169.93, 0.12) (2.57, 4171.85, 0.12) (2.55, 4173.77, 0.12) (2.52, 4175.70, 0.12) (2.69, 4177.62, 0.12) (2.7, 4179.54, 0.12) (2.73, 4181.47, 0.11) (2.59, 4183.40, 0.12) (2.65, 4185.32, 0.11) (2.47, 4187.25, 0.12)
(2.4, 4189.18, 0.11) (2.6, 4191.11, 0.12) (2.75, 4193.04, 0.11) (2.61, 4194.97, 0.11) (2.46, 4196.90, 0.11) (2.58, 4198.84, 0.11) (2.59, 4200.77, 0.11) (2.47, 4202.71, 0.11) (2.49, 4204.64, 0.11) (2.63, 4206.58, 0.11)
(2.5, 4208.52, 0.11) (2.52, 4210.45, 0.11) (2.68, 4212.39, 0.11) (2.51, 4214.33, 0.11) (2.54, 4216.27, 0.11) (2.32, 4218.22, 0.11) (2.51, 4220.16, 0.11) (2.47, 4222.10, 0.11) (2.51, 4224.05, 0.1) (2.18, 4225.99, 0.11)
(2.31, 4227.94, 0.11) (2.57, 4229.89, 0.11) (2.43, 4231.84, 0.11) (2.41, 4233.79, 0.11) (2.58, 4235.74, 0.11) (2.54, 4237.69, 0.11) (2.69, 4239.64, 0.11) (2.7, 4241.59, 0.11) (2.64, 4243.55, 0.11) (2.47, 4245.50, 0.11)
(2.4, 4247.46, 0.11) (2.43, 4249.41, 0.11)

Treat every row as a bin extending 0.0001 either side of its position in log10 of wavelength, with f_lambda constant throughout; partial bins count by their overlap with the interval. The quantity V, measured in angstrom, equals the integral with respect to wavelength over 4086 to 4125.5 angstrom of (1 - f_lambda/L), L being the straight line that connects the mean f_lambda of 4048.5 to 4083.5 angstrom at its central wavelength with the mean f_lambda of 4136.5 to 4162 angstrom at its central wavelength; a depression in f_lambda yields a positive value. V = 2.93 angstrom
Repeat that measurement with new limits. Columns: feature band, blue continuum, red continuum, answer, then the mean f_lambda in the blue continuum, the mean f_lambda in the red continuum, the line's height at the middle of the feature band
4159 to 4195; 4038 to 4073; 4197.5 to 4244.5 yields -1.23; 2.56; 2.51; 2.53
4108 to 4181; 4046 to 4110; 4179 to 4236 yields -3.61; 2.46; 2.52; 2.49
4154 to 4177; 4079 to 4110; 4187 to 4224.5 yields -1.44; 2.36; 2.53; 2.47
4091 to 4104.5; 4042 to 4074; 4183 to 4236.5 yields 2.29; 2.55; 2.51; 2.54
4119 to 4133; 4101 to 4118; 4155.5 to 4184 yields -1.09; 2.36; 2.63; 2.43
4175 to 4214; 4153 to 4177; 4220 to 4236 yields -0.70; 2.63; 2.43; 2.54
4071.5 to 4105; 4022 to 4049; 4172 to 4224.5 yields 2.50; 2.59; 2.56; 2.58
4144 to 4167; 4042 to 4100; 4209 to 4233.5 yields -1.42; 2.53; 2.46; 2.49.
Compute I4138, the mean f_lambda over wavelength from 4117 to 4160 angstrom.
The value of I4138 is 2.62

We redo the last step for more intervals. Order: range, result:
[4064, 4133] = 2.49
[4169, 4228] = 2.55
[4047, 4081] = 2.56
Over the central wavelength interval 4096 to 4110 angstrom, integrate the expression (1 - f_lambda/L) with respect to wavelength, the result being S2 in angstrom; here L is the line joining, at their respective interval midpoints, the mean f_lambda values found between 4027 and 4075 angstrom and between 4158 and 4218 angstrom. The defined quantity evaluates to 2.65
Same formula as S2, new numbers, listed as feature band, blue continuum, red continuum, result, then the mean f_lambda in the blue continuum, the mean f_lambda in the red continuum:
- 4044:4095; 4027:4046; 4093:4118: -2.38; 2.59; 2.3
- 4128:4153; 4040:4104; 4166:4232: -0.80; 2.47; 2.54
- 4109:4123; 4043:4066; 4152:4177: -0.01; 2.55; 2.63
